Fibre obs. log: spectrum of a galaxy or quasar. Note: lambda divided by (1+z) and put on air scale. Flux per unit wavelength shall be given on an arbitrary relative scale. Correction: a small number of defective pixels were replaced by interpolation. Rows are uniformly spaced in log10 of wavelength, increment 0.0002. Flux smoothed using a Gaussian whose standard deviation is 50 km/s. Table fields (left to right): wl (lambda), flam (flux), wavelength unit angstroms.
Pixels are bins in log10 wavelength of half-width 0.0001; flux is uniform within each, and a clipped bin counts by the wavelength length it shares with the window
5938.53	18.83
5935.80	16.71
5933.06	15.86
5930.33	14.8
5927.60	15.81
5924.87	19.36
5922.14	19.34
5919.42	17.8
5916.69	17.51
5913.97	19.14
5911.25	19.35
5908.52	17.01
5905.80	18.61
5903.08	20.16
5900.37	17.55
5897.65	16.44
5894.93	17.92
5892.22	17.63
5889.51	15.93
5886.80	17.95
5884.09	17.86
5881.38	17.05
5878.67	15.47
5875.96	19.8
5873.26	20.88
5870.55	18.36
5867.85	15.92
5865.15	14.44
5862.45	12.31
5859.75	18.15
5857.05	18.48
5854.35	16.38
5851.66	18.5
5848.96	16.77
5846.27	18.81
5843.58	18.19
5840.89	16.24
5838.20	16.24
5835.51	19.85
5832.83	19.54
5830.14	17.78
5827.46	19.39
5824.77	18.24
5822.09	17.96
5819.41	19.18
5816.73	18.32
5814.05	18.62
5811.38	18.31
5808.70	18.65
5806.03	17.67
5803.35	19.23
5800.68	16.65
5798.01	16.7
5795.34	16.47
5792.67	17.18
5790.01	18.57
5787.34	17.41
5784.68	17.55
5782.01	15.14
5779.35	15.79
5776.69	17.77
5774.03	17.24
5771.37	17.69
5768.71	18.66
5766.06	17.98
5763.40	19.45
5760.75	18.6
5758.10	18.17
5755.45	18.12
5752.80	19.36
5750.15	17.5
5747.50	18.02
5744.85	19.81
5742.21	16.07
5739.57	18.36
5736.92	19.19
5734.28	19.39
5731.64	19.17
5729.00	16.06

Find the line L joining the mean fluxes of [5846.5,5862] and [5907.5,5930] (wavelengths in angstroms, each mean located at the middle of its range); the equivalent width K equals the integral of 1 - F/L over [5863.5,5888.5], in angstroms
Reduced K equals 0.3 angstroms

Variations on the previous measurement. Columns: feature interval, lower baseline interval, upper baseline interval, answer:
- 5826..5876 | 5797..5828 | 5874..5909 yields 1.0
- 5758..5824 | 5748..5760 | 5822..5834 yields 2.4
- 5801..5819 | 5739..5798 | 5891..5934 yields -0.7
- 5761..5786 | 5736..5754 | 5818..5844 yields 1.0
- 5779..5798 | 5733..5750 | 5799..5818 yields 1.4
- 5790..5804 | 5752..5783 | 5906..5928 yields 0.5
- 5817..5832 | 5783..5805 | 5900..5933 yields -0.8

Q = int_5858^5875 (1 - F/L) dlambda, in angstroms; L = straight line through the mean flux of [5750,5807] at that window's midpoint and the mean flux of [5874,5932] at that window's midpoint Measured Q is 0.9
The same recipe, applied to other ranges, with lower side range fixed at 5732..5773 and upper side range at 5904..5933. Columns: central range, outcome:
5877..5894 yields 0.8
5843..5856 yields 0.3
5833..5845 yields 0.2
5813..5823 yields -0.2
